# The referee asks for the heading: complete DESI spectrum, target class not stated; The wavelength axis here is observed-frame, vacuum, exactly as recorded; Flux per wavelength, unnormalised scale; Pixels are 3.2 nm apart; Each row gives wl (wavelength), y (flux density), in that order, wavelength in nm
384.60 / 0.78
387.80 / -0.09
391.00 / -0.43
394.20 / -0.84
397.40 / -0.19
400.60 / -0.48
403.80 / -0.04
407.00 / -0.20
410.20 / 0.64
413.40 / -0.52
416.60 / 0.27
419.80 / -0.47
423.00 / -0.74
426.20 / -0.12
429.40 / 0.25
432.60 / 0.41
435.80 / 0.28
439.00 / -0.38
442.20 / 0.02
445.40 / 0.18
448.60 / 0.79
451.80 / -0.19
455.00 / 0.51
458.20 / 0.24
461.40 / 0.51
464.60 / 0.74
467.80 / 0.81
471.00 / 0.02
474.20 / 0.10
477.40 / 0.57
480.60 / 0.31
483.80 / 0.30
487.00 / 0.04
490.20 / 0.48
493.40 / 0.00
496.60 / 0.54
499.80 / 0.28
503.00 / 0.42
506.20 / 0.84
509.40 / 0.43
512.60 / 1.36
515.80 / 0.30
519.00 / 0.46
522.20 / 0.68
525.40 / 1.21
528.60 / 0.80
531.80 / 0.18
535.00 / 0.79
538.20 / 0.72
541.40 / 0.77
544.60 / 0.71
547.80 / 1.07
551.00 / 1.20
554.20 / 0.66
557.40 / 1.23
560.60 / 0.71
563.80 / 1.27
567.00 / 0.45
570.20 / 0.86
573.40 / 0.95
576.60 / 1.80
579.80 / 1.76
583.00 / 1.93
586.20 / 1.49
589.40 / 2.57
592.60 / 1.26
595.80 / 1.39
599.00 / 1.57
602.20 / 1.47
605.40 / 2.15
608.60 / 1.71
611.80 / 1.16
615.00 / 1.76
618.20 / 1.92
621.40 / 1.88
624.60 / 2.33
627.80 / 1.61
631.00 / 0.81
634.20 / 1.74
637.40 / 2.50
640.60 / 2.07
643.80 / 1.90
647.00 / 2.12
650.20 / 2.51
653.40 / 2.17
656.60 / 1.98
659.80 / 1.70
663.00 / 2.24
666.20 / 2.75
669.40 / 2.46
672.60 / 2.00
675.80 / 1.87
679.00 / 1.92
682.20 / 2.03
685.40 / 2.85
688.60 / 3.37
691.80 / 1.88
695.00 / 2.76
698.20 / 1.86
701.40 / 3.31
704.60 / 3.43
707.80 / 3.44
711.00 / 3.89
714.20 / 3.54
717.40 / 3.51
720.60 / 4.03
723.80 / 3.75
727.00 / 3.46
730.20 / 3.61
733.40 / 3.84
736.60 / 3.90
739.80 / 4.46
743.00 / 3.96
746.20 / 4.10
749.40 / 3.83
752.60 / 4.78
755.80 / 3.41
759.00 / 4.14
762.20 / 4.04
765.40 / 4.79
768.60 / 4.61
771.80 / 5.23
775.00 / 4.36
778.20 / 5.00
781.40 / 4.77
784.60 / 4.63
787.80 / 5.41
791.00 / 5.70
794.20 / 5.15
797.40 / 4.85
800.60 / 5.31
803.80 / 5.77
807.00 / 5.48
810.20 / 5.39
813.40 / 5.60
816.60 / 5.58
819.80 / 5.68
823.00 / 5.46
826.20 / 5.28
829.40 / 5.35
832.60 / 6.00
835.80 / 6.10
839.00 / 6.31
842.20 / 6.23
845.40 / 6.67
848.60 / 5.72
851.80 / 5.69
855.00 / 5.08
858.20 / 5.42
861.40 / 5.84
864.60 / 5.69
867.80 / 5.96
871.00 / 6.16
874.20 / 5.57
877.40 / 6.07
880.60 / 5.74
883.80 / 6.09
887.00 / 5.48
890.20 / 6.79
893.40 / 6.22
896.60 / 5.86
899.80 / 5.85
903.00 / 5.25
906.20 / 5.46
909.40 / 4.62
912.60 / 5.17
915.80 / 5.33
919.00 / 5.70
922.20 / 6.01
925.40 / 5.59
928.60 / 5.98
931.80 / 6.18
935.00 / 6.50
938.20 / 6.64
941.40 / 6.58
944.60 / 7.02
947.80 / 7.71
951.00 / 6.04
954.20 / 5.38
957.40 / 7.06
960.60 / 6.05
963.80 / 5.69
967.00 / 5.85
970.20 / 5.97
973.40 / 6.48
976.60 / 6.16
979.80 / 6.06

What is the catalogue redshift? 0.758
